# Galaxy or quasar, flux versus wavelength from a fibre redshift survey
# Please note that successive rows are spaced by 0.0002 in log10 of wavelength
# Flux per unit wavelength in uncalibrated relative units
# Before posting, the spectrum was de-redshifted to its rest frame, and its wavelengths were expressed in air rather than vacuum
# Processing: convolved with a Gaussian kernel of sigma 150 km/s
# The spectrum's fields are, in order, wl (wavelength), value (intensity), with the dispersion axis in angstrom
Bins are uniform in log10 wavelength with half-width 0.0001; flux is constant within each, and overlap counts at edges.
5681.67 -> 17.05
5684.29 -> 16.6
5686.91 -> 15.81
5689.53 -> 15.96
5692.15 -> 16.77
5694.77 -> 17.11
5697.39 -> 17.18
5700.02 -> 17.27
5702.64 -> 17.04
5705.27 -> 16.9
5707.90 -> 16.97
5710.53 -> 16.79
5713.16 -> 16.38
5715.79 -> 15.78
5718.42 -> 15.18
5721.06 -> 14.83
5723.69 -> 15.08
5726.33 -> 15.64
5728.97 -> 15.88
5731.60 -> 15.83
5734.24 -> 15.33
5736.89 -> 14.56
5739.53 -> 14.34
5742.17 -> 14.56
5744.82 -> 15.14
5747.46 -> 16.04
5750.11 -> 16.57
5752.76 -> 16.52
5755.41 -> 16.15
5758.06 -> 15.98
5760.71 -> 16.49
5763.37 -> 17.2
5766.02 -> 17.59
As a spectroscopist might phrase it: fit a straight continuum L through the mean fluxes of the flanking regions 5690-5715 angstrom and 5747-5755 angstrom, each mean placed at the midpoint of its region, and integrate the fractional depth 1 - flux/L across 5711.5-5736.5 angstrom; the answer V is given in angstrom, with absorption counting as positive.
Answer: 1.69 angstrom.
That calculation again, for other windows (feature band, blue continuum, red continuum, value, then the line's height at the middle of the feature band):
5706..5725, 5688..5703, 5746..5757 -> 0.9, 16.7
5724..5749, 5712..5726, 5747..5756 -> 1.1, 15.9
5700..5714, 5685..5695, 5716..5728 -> -1.0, 15.8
